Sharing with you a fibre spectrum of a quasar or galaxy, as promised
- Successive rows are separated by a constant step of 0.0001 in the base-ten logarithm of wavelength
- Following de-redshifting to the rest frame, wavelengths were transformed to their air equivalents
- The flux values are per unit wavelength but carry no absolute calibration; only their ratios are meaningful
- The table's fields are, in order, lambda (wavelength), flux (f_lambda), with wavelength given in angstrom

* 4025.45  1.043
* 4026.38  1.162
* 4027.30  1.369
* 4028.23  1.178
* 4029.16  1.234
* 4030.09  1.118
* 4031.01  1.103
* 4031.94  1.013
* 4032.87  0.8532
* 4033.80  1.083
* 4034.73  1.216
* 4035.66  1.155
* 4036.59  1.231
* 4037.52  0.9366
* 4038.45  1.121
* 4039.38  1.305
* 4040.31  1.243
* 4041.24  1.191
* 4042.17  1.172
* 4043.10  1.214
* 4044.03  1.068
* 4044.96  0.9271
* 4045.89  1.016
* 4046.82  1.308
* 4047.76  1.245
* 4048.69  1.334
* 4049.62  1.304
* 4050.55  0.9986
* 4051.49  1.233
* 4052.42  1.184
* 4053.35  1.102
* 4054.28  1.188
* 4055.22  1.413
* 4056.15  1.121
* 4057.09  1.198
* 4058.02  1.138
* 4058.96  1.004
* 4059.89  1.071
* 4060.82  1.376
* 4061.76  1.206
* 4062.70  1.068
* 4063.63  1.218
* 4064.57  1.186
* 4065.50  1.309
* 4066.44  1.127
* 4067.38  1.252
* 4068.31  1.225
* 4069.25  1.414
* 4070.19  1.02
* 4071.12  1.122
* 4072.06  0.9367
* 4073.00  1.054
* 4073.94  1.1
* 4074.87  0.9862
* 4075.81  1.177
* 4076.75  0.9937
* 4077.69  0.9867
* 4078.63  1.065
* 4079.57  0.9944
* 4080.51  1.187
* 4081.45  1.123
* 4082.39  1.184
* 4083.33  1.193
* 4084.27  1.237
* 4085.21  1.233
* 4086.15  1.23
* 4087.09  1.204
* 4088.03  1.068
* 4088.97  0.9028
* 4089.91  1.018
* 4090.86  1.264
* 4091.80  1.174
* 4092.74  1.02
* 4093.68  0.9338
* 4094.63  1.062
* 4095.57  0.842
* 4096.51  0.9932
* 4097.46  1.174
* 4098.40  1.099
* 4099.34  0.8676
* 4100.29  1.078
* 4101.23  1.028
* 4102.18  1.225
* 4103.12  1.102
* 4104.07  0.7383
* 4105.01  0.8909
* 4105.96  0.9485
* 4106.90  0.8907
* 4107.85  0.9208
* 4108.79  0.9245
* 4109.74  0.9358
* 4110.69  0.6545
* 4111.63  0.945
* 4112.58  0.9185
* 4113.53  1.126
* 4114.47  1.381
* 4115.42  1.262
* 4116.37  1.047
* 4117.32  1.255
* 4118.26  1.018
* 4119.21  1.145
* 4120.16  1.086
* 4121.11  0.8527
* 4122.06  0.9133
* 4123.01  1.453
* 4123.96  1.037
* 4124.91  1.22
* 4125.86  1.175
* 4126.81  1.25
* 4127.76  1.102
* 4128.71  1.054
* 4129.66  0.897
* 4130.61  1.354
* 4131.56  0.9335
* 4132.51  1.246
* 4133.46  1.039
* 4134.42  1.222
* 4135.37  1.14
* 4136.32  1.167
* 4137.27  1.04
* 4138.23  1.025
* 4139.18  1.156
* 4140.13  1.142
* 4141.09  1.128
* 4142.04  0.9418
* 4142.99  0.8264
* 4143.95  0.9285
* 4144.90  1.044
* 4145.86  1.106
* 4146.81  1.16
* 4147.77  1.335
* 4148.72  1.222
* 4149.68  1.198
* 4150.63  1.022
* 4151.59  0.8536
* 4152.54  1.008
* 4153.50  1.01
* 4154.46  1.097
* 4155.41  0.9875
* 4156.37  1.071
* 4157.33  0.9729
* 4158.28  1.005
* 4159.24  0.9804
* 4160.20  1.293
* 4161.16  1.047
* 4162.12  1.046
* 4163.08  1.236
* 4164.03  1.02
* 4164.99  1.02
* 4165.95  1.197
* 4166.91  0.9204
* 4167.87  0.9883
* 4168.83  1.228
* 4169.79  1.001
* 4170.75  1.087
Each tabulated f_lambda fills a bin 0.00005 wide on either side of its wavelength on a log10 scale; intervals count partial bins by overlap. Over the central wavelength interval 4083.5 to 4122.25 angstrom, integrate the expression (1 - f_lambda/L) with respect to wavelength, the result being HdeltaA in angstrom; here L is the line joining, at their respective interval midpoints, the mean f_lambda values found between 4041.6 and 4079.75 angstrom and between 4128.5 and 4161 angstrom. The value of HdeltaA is 2.49 angstrom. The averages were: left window 1.15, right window 1.08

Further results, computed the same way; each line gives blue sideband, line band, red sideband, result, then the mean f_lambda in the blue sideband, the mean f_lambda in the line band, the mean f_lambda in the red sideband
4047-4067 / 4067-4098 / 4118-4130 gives 1.46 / 1.19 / 1.1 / 1.1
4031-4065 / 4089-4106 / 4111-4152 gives 1.49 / 1.16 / 1.02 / 1.1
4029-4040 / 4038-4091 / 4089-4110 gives -4.51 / 1.11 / 1.15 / 1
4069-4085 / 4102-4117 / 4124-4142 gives 1.62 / 1.1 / 0.993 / 1.12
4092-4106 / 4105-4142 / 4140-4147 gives -2.17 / 1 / 1.08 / 1.02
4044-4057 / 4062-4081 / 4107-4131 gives 0.41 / 1.18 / 1.12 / 1.07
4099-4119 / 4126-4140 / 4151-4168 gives -1.26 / 1.01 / 1.12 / 1.04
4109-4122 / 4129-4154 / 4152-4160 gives -1.25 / 1.04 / 1.08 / 1.03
